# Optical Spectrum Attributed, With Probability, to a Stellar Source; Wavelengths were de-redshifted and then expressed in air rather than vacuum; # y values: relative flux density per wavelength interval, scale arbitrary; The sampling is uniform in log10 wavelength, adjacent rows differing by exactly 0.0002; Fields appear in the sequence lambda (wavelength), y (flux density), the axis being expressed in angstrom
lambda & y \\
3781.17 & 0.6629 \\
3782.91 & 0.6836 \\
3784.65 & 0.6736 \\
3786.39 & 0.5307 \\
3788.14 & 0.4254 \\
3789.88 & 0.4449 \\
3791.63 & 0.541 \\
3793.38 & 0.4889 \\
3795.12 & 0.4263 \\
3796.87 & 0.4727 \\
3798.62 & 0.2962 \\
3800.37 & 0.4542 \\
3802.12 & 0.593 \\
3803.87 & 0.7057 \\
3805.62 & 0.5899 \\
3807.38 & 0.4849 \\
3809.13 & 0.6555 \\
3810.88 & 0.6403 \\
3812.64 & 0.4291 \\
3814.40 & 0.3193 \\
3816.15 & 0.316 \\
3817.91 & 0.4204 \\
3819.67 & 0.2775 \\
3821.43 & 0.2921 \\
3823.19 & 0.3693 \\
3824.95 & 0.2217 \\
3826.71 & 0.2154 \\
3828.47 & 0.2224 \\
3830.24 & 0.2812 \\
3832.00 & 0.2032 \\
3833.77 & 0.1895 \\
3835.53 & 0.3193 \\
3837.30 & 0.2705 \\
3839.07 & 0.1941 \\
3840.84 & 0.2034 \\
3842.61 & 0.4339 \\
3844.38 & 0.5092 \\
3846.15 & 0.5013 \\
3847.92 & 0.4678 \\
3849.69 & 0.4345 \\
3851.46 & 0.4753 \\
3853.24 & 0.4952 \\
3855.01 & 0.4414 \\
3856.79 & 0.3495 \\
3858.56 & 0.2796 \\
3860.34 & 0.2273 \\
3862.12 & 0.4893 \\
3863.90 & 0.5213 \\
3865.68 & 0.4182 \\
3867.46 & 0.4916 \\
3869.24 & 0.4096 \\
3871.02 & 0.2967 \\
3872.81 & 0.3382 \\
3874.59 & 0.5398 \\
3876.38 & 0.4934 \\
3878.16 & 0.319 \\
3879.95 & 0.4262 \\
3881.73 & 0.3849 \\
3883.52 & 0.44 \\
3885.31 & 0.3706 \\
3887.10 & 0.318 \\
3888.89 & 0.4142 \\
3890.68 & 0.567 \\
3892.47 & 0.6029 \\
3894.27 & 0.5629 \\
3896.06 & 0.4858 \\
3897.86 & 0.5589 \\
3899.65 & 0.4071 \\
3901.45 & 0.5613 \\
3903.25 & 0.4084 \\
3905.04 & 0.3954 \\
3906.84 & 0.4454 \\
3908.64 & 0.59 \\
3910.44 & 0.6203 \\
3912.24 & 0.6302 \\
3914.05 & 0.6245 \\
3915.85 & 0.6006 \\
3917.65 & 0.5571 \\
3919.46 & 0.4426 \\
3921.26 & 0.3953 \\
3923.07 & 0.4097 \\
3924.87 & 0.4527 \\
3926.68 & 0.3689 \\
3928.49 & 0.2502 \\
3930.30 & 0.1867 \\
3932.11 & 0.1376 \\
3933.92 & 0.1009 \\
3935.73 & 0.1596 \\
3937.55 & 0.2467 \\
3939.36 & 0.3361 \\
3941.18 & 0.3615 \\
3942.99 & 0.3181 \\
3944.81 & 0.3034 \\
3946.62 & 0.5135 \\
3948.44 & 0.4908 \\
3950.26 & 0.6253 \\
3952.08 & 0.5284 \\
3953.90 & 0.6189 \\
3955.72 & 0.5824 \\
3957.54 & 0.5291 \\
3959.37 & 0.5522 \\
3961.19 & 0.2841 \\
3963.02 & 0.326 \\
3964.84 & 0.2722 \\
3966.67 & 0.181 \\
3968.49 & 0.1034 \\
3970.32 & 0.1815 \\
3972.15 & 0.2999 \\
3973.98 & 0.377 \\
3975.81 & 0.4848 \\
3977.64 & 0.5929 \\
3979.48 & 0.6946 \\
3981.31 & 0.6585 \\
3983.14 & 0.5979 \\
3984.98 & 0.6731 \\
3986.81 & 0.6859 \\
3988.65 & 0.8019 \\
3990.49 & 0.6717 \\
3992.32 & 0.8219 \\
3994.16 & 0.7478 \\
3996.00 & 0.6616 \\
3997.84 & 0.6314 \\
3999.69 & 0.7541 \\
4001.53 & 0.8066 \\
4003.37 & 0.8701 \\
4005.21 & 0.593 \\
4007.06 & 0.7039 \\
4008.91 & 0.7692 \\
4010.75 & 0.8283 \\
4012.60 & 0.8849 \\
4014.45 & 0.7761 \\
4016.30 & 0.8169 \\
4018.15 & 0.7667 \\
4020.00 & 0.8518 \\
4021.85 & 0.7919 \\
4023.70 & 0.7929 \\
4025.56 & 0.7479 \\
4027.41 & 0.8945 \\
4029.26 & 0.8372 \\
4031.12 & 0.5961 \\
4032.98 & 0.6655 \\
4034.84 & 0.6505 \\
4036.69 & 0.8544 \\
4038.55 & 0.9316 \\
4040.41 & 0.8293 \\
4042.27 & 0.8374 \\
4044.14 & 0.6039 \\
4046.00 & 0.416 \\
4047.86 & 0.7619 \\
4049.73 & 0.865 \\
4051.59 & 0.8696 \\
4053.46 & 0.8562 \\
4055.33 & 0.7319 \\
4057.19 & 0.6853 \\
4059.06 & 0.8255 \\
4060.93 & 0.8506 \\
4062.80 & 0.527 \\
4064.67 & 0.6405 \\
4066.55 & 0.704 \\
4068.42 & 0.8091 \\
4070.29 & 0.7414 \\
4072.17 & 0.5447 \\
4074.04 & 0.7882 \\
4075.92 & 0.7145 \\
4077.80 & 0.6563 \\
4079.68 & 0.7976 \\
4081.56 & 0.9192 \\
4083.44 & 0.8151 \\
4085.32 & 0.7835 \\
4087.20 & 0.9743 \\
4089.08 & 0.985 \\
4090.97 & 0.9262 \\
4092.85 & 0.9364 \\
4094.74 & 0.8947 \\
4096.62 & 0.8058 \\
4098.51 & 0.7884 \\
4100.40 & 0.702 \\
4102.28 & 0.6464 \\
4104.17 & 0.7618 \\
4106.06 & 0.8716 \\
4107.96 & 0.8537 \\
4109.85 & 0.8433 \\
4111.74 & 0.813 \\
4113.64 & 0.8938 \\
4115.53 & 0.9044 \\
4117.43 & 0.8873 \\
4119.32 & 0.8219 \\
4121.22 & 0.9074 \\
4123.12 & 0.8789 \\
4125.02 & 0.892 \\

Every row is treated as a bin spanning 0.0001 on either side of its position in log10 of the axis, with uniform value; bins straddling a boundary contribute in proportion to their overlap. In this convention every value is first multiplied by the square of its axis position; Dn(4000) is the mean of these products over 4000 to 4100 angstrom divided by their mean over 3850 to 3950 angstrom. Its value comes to 2.0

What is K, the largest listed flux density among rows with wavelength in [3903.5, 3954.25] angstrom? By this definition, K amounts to 0.6302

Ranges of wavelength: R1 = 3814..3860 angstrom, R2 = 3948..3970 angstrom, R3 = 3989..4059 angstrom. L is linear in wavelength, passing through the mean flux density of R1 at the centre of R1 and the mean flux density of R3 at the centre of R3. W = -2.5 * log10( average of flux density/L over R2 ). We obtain 0.41 mag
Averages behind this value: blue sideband 0.334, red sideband 0.763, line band 0.416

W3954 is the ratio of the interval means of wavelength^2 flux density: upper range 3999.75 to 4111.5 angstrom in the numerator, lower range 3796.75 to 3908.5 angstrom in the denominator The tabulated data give 2.09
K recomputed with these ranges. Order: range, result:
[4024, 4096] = 0.985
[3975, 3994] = 0.8219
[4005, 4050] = 0.9316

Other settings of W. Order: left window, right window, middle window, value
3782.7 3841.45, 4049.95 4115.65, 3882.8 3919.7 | 0.059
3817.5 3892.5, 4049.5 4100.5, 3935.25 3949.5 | 0.474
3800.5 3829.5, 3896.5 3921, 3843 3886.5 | 0.129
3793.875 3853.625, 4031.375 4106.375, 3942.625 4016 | 0.117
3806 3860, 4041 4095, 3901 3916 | -0.087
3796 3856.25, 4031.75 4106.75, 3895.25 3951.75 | 0.276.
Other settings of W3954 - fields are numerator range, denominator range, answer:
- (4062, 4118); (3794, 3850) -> 2.36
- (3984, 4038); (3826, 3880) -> 2.22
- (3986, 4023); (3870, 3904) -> 1.81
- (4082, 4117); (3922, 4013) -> 1.80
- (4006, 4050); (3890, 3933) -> 1.74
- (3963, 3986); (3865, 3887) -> 1.10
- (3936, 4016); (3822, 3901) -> 1.50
